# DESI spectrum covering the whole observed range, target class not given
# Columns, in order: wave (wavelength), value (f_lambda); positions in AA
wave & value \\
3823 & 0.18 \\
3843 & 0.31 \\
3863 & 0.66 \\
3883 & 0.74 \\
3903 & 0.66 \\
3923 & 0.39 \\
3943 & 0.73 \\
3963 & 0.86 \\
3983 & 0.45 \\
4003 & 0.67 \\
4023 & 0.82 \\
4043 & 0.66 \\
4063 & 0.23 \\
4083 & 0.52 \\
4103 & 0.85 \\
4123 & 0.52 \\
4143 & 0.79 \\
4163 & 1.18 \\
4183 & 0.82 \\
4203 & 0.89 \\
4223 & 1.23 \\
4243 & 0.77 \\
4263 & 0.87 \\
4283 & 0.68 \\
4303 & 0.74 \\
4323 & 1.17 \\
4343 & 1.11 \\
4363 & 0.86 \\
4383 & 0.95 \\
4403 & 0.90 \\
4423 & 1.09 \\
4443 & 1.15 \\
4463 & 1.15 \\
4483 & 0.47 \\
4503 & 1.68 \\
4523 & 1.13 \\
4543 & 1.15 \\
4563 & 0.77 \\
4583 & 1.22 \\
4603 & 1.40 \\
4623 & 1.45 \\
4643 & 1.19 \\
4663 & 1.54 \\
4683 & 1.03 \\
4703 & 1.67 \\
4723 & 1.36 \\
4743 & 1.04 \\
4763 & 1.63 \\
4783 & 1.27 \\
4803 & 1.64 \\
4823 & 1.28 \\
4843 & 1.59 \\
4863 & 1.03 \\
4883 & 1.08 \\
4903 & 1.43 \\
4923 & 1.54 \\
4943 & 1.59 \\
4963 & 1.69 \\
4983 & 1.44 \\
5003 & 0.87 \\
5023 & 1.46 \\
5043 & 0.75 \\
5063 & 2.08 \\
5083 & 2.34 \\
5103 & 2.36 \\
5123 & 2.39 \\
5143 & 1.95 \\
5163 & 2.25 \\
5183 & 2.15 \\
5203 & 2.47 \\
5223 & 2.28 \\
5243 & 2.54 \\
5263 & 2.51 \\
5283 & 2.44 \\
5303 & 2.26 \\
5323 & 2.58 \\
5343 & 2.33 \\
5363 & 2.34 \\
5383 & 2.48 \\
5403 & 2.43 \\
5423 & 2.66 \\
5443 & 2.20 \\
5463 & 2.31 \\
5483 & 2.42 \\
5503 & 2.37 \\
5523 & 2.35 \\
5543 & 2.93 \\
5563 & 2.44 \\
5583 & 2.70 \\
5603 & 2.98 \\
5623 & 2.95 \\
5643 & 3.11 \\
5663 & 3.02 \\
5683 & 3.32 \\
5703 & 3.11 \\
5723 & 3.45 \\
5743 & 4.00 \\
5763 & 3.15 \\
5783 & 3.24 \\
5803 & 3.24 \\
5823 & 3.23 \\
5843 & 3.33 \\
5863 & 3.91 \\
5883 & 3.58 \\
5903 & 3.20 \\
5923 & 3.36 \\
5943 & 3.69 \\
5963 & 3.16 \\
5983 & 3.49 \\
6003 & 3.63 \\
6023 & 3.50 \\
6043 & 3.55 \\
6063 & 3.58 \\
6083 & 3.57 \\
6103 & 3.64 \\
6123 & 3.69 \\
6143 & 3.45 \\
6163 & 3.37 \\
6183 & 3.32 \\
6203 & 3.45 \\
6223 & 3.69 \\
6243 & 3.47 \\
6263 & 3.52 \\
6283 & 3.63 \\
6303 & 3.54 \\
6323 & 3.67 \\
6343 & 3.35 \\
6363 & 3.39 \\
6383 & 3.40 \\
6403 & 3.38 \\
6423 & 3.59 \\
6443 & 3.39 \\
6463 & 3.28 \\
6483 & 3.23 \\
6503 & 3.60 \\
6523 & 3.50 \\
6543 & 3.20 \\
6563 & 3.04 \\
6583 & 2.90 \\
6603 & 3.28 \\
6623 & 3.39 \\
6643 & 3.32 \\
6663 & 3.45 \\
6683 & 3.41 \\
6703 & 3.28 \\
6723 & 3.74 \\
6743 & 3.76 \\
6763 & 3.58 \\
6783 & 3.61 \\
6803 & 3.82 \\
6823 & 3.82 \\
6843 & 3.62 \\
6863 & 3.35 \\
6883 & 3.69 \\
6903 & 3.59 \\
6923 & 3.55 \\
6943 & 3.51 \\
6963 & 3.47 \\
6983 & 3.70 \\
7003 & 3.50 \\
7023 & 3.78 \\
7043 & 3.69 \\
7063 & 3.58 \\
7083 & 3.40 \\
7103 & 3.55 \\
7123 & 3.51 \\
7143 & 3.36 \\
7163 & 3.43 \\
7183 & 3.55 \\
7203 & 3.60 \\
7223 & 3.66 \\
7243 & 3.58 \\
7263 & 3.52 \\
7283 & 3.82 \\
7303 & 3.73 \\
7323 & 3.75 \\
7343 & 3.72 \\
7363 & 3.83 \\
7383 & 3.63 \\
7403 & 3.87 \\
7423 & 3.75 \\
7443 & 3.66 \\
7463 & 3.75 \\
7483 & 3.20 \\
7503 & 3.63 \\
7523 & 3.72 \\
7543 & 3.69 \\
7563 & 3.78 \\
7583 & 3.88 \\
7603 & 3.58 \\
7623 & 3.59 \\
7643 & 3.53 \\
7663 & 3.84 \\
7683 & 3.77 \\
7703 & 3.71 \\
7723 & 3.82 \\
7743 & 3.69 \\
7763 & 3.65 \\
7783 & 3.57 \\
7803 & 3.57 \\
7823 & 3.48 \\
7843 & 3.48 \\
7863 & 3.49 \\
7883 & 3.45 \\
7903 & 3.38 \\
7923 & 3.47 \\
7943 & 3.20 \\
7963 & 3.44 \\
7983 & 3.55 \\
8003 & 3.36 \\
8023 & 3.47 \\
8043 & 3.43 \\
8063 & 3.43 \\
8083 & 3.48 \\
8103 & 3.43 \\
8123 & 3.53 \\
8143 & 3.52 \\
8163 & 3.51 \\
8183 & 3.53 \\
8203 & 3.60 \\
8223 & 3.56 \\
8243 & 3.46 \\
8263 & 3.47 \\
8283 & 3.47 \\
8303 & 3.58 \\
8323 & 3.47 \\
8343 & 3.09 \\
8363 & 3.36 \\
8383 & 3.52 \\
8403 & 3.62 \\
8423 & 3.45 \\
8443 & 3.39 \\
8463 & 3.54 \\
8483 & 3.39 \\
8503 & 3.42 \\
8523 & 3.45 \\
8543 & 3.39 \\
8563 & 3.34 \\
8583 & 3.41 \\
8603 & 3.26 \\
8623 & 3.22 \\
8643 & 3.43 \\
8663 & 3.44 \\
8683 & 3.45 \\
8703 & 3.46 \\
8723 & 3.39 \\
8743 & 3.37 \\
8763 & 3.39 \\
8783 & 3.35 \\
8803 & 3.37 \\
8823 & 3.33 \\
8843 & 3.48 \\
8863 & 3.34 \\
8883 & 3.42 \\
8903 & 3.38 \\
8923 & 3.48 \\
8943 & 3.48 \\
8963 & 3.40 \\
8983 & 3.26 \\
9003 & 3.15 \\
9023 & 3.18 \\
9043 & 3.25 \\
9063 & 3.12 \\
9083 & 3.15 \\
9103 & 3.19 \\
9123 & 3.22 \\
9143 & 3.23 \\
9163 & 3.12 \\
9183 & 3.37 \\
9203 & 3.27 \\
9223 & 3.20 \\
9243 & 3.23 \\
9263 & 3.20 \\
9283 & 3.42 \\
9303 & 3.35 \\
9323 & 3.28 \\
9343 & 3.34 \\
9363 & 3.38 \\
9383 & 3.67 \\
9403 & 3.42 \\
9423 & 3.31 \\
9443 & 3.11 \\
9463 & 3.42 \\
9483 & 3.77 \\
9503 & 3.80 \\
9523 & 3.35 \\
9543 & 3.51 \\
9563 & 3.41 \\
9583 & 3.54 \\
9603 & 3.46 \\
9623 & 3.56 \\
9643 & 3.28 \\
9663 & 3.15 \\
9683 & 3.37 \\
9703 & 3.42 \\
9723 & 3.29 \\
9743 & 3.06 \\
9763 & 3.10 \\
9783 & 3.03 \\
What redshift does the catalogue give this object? 0.270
